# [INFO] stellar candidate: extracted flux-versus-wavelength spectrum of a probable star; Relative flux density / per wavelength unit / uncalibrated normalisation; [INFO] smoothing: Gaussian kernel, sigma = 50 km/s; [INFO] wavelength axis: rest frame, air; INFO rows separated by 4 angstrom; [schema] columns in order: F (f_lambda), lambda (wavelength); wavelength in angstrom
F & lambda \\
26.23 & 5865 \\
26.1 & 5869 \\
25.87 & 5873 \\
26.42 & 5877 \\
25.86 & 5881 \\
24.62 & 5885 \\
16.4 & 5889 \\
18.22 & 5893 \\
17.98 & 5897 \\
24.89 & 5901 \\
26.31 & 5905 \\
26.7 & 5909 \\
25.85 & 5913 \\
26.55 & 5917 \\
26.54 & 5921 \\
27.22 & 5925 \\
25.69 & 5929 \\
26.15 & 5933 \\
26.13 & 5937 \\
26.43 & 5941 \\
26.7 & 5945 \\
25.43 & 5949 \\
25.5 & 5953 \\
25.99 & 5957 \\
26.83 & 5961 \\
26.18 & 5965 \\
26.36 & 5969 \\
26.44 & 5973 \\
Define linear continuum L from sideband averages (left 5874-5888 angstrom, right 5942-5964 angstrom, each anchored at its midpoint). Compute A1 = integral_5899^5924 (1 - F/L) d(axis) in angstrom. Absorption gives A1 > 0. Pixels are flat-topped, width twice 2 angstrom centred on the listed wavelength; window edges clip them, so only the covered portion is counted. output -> -0.7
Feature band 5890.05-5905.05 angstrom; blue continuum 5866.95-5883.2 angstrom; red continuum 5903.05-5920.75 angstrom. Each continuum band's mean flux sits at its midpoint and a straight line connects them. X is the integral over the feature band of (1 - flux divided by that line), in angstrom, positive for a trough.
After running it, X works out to 3.04 angstrom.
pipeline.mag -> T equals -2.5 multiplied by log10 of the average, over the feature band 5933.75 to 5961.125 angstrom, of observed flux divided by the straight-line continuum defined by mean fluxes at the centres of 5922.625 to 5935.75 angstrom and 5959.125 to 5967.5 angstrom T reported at 0.01 mag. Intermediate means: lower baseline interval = 26.3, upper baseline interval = 26.5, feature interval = 26.1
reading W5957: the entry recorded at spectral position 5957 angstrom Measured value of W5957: 25.99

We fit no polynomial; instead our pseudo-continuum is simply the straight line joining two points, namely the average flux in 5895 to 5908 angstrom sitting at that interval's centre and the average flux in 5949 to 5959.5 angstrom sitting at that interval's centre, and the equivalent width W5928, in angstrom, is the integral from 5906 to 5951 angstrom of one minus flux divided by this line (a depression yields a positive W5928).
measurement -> -3.23 angstrom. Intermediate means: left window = 23.3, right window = 25.7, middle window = 26.3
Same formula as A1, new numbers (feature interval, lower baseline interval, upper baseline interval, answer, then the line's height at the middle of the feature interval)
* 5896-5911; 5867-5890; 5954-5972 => 0.4 angstrom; 25.1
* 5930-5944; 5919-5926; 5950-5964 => 0.1 angstrom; 26.5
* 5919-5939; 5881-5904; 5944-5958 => -1.9 angstrom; 24.1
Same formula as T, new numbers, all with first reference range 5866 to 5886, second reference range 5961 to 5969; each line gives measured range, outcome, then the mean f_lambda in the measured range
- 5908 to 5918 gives -0.01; 26.3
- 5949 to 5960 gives 0.02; 25.8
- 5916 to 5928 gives -0.02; 26.7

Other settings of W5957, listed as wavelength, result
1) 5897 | 17.98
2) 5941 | 26.43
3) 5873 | 25.87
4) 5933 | 26.15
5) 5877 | 26.42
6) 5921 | 26.54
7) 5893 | 18.22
